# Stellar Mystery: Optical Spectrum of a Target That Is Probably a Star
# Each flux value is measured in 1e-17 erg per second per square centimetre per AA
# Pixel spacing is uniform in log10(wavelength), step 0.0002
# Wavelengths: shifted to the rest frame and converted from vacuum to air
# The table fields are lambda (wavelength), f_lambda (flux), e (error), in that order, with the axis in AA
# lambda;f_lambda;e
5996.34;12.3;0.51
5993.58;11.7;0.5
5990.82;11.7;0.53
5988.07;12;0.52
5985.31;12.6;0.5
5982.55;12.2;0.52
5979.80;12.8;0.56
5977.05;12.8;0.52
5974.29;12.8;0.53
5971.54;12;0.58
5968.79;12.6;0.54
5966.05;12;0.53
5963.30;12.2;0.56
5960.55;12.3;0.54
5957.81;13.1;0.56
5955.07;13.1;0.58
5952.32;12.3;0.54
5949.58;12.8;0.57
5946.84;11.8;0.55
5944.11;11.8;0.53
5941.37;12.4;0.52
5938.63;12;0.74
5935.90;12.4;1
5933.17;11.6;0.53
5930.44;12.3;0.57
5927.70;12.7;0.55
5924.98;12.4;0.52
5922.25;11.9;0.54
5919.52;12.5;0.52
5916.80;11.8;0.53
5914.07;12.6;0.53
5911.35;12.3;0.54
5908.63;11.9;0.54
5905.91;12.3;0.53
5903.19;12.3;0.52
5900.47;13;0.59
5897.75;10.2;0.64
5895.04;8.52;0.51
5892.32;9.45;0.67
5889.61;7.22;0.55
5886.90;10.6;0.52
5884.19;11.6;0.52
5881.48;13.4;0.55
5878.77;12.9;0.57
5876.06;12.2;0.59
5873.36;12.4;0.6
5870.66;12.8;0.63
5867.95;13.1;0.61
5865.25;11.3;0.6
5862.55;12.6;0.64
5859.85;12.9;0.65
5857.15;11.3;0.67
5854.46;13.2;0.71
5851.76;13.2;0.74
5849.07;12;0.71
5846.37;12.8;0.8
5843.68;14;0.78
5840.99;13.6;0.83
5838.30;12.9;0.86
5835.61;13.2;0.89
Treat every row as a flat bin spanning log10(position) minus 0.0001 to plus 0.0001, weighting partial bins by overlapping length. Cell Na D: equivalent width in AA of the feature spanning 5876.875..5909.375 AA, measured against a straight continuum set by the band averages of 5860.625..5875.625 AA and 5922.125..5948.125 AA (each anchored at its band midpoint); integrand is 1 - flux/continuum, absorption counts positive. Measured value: 3.2 AA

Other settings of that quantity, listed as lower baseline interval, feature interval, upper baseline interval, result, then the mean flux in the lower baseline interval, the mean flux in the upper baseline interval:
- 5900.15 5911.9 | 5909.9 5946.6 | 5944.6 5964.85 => 0.6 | 12.3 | 12.5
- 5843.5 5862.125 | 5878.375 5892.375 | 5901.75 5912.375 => 1.7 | 12.7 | 12.2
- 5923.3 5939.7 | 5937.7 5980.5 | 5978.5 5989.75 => -0.4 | 12.2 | 12.4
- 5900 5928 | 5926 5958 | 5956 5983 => 0.2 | 12.3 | 12.5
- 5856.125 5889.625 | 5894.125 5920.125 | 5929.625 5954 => 0.7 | 12.1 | 12.2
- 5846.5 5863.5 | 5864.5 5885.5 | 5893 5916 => -0.6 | 12.5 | 11.6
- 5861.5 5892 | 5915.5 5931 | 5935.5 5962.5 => -0.1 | 11.7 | 12.4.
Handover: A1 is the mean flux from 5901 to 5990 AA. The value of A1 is 12.3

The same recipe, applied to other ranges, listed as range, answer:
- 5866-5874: 12.7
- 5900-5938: 12.3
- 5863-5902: 11.4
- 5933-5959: 12.4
